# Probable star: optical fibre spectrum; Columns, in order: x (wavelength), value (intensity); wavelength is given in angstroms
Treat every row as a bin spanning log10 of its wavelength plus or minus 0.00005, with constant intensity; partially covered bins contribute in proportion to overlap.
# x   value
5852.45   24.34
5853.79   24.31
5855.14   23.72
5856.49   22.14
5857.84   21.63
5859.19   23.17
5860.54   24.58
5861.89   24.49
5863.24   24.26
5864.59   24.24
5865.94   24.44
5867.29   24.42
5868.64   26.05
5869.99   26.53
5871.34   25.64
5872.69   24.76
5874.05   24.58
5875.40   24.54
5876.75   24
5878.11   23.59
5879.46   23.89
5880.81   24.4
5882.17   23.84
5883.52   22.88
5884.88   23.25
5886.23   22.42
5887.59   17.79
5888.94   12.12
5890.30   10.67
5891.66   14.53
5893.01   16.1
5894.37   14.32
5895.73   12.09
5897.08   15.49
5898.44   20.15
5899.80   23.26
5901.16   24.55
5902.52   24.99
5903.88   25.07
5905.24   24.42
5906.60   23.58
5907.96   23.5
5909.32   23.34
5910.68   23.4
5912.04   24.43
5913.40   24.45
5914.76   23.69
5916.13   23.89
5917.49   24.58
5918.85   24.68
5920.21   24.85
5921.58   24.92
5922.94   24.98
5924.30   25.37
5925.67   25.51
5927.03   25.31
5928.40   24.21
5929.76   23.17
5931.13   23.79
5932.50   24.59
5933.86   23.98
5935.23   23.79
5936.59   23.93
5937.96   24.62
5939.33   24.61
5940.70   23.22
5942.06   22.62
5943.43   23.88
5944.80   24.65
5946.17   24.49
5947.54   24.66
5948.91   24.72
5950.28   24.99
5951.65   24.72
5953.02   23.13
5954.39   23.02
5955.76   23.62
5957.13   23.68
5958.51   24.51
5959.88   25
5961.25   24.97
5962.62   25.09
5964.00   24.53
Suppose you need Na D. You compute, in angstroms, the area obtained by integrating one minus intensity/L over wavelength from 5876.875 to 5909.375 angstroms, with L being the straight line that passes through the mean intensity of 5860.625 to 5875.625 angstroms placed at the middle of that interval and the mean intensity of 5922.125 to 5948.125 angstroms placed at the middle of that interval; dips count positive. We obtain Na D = 5.6 angstroms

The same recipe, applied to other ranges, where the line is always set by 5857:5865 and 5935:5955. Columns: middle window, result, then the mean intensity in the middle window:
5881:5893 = 2.6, 18.5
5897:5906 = 0.3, 23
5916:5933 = -0.5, 24.6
